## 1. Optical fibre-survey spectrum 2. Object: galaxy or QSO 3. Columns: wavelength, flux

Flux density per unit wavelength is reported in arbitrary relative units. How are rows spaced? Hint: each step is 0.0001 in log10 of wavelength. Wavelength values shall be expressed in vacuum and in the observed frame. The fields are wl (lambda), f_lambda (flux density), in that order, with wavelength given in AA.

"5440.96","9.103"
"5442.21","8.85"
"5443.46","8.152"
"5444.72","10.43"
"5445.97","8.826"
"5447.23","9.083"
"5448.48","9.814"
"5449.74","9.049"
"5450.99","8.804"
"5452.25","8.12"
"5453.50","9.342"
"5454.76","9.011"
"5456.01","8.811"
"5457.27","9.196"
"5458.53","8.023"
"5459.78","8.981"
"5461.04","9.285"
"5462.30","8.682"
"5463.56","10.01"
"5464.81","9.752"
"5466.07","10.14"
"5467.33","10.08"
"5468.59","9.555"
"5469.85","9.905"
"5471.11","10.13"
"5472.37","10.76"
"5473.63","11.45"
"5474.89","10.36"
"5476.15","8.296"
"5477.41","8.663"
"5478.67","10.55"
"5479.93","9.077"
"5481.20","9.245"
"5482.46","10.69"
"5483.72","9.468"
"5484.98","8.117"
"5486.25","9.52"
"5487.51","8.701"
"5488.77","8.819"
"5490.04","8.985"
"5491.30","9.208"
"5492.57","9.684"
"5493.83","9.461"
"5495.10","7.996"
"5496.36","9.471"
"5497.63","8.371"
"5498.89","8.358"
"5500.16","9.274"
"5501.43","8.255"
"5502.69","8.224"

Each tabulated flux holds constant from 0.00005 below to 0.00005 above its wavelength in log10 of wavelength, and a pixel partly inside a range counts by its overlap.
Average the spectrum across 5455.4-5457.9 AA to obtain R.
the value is 8.99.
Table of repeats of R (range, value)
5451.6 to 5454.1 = 8.73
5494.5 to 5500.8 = 8.7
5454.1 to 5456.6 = 8.92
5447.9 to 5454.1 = 9.02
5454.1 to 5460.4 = 8.81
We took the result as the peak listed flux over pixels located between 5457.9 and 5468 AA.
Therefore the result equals 10.14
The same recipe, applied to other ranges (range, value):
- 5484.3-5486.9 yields 9.52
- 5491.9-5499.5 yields 9.684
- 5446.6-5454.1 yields 9.814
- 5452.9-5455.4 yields 9.342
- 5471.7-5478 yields 11.45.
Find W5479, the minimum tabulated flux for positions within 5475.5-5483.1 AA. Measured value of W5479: 8.296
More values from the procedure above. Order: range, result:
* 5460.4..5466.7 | 8.682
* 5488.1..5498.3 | 7.996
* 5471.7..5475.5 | 10.36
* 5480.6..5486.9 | 8.117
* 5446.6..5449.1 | 9.083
